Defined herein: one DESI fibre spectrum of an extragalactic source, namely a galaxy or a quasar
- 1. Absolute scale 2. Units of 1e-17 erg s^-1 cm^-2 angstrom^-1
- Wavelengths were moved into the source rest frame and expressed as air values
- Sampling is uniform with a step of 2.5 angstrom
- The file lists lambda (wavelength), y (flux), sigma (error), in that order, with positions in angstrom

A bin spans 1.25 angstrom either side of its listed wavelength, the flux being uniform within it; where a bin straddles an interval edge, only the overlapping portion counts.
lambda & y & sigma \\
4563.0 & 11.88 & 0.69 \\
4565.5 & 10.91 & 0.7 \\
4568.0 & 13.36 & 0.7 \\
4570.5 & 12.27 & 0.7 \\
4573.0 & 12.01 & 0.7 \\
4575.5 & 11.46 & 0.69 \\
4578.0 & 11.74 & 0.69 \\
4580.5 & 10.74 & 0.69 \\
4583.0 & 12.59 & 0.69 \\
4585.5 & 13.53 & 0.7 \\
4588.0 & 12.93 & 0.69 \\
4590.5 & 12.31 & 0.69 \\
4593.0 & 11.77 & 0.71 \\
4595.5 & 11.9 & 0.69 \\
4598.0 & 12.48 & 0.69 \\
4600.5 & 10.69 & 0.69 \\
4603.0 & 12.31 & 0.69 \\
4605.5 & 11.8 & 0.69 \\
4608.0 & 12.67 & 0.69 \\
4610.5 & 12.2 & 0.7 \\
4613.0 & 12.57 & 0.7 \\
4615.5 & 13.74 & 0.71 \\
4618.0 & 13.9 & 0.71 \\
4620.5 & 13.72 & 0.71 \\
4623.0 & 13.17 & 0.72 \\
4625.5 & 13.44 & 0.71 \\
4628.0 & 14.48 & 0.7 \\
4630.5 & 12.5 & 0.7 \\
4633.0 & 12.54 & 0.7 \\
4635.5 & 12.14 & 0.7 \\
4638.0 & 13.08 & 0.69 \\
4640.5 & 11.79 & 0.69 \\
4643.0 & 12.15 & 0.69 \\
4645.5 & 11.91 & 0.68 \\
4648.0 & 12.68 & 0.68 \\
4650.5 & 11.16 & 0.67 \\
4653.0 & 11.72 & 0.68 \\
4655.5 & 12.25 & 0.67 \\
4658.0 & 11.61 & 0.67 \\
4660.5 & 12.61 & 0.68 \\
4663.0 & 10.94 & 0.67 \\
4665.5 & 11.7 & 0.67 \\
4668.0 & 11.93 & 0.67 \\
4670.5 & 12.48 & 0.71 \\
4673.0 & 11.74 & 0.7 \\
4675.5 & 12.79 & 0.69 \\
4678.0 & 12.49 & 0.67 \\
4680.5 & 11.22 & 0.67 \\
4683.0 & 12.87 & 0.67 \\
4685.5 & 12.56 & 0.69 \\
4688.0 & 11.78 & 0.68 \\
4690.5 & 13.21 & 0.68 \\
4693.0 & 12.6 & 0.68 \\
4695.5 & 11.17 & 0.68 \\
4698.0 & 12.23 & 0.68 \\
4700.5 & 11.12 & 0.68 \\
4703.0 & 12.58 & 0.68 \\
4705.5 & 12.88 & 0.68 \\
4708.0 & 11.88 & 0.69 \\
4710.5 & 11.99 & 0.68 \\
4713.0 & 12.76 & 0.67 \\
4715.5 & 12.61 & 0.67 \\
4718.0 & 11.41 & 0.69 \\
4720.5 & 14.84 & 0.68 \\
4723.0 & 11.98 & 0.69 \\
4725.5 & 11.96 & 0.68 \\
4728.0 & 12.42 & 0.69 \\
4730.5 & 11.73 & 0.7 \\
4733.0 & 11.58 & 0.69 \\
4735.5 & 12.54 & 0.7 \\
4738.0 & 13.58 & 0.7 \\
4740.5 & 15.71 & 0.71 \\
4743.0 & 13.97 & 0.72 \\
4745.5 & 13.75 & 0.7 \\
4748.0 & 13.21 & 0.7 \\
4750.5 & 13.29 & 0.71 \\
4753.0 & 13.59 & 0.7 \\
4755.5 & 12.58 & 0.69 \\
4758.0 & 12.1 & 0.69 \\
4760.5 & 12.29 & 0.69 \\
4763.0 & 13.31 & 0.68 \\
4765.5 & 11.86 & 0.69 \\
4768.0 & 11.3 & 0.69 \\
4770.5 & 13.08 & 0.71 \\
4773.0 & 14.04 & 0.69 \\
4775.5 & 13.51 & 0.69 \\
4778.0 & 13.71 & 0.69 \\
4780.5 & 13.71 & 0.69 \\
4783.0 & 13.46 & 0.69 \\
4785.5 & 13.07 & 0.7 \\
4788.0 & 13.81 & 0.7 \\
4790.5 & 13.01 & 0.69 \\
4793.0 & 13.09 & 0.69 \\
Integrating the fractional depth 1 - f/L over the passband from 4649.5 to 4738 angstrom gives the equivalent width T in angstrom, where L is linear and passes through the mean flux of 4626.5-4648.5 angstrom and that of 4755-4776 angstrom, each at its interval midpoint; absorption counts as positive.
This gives 3.1 angstrom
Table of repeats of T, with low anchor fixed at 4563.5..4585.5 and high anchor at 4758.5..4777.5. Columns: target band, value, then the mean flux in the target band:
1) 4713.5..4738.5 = 0.33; 12.4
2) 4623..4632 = -0.89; 13.4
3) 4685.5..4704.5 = 0.52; 12.1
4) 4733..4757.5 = -1.44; 13.4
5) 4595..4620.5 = -0.81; 12.5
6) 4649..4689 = 1.21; 12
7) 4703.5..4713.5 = 0.14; 12.4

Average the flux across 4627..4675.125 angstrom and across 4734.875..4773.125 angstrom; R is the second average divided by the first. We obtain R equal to 1.08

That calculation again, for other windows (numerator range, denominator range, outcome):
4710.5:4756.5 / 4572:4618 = 1.06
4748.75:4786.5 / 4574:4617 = 1.06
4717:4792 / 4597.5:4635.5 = 1.02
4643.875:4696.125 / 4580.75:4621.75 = 0.96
